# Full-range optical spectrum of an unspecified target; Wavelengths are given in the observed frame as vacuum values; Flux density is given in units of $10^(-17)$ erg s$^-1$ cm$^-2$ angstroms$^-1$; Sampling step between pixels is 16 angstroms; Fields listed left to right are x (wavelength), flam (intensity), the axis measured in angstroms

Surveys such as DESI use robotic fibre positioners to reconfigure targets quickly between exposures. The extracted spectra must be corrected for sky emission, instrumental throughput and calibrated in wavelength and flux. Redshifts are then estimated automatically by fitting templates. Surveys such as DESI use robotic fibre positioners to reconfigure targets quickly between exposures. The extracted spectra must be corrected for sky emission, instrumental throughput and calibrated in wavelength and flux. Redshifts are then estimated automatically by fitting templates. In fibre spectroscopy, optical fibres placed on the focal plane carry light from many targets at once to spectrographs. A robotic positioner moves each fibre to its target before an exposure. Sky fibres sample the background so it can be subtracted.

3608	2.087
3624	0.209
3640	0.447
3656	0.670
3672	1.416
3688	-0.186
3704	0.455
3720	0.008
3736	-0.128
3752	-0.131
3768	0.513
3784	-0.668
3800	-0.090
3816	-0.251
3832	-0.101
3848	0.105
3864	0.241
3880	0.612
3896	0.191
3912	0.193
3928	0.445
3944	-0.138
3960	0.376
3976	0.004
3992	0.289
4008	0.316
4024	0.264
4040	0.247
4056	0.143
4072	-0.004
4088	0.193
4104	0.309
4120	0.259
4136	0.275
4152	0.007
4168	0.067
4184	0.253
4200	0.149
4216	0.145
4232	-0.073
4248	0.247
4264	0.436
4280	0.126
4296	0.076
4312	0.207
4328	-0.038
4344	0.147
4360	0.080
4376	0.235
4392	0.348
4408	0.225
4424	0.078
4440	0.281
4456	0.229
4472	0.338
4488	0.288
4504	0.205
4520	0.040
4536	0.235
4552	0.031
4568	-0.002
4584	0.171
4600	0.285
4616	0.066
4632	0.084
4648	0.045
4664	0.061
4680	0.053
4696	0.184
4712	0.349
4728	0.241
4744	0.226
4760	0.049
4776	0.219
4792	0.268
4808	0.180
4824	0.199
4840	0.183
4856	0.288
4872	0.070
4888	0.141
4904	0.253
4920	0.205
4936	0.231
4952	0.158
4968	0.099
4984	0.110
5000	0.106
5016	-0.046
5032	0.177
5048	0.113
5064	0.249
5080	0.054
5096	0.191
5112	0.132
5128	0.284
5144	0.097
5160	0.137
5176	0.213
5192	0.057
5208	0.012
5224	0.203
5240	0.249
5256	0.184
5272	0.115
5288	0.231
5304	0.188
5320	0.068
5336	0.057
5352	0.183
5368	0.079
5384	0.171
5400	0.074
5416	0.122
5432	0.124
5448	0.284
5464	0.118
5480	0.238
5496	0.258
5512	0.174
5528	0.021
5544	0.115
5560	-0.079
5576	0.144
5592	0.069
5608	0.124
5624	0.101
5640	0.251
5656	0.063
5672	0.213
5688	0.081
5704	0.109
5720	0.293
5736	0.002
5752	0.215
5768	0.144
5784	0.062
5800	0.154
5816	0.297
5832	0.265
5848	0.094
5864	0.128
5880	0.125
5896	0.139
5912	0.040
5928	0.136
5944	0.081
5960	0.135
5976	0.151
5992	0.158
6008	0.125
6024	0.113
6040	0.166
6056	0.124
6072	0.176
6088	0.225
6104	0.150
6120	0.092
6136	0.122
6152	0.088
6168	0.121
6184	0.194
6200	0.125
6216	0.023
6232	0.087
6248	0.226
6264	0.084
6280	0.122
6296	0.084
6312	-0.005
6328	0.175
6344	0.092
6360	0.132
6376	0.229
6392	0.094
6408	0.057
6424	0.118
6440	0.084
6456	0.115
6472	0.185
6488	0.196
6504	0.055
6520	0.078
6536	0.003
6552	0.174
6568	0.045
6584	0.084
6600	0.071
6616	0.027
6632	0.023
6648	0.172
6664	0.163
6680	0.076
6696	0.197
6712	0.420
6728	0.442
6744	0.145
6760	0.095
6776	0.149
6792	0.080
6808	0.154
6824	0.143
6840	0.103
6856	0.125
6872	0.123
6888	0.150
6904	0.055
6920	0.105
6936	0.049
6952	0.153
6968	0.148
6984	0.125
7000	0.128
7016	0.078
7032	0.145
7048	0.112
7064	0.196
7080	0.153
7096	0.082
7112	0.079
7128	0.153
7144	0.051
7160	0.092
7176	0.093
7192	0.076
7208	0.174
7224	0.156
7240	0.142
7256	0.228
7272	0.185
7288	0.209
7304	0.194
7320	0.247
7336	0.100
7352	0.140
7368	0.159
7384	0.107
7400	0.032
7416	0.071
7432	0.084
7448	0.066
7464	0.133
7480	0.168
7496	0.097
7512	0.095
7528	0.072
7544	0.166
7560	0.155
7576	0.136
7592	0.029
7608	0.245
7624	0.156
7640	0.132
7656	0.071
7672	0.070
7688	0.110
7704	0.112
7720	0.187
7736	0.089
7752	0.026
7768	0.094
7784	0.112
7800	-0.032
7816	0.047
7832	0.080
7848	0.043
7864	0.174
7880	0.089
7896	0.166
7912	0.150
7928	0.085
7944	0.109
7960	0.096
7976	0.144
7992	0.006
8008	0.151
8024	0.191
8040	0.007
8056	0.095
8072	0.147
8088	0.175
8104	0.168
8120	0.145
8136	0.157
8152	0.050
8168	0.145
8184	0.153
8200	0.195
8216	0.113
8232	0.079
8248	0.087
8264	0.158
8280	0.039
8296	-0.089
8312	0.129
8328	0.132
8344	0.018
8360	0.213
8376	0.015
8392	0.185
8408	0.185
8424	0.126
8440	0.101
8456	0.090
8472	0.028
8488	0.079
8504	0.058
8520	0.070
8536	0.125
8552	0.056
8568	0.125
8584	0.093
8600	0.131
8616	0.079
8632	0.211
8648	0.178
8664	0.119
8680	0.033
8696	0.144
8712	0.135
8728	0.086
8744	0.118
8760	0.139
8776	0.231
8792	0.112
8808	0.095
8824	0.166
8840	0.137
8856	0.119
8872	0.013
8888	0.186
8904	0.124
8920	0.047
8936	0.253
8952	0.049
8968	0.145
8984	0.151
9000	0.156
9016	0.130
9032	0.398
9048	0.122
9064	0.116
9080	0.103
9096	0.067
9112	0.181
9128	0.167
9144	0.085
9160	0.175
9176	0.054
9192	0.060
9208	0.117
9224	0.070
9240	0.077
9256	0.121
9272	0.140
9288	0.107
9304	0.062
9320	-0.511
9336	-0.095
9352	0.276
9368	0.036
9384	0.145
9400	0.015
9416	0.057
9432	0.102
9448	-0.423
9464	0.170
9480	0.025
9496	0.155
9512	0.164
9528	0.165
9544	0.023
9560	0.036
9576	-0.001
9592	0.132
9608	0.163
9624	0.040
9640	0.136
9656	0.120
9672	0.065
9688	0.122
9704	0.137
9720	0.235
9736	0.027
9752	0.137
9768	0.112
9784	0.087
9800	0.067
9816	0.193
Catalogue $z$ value 0.802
